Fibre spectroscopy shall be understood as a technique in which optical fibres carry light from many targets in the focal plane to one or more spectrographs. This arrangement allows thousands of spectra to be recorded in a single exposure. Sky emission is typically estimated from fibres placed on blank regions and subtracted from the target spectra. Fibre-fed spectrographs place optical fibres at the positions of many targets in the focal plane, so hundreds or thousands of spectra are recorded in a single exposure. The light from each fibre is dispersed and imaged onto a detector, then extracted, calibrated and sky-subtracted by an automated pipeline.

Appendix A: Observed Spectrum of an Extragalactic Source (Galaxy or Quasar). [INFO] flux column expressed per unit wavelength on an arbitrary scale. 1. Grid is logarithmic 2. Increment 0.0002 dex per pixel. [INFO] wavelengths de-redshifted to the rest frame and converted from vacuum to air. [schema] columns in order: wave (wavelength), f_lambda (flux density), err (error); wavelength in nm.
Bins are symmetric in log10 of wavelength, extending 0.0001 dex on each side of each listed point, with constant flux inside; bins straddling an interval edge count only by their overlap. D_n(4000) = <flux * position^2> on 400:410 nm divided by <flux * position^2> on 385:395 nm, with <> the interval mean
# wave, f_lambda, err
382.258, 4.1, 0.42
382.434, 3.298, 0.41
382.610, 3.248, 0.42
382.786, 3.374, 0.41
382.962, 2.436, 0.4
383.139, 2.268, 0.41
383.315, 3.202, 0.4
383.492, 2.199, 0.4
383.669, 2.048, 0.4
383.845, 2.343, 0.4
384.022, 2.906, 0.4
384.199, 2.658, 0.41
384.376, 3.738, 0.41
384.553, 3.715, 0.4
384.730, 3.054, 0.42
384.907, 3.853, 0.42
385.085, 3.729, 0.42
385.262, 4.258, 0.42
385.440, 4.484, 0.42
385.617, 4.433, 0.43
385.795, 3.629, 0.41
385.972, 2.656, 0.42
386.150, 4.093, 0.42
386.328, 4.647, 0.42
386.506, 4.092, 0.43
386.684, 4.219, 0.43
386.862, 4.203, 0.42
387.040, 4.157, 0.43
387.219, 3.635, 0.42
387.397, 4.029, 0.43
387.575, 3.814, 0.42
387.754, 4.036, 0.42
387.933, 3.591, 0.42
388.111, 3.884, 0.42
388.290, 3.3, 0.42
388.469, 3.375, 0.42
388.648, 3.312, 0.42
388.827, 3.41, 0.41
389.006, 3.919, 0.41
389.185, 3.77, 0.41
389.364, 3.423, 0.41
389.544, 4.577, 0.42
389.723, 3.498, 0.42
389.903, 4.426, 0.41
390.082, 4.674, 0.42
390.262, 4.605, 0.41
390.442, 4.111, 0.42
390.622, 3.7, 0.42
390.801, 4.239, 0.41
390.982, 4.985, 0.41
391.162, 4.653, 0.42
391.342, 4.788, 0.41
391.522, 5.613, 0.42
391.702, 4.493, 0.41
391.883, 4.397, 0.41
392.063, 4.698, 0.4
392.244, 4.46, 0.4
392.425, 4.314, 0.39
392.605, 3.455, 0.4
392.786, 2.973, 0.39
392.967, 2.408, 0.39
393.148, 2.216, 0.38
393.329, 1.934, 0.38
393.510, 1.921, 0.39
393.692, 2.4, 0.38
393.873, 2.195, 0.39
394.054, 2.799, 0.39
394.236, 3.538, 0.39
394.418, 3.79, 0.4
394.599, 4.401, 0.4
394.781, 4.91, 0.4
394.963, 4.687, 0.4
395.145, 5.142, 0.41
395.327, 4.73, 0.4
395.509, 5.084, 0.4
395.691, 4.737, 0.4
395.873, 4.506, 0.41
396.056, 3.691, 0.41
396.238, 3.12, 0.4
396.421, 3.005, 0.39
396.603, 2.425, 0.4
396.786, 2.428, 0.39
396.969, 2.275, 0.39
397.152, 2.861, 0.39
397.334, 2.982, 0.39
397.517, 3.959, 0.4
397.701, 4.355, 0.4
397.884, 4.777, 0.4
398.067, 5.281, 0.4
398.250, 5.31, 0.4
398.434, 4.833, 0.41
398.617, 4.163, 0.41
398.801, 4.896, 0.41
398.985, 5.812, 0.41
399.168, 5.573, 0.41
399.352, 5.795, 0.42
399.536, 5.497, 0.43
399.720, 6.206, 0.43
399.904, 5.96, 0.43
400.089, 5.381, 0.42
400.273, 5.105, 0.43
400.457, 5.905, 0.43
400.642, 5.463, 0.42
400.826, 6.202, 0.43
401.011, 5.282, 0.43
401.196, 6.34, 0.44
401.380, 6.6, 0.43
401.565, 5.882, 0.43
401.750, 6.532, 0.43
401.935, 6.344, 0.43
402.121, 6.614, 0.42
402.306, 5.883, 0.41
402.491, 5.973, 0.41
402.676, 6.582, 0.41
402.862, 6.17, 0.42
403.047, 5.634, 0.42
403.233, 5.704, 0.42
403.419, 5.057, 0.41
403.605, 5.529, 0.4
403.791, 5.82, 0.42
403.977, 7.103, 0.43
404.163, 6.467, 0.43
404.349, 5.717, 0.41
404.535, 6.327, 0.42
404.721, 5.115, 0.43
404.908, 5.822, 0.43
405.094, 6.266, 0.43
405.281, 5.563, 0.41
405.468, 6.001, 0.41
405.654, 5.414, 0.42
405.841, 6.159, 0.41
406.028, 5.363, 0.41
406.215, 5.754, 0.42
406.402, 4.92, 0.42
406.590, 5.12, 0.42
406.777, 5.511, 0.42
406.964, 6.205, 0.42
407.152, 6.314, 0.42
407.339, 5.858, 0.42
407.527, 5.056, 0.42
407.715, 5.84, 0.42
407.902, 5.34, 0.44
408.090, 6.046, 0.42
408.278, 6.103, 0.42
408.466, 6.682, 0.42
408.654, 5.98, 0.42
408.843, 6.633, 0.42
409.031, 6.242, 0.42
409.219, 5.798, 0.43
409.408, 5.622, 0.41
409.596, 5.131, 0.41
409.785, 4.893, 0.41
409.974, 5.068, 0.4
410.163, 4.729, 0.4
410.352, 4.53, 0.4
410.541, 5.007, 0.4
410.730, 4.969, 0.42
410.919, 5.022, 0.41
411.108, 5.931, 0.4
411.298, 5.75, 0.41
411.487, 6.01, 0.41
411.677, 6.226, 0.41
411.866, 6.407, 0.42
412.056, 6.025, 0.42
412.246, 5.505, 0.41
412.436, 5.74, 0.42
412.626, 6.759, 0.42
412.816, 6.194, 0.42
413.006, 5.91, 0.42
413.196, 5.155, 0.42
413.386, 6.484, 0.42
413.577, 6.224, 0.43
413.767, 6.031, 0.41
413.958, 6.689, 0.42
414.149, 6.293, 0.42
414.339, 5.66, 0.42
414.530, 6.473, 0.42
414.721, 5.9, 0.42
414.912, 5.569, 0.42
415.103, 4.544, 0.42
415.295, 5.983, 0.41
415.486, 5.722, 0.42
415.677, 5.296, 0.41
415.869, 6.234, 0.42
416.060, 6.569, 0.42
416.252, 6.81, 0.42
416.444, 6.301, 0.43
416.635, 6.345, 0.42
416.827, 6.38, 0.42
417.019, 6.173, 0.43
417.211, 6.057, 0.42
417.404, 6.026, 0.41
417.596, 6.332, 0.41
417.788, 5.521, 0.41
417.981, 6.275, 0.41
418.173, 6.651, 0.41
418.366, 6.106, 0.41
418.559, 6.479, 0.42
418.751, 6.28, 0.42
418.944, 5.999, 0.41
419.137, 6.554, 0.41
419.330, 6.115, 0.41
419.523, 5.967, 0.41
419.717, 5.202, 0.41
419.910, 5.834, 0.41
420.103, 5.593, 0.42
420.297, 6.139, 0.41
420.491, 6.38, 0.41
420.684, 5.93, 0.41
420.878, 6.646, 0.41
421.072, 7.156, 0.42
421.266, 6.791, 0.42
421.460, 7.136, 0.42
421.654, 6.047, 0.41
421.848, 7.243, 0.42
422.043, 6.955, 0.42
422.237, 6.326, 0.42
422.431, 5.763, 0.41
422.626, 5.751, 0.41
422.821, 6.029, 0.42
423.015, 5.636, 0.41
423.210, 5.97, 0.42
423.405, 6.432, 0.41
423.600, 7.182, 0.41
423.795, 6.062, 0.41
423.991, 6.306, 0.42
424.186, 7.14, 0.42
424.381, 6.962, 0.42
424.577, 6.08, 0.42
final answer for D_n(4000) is 1.6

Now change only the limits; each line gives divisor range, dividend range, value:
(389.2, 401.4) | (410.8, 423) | 1.58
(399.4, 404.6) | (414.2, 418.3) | 1.09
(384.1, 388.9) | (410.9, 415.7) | 1.79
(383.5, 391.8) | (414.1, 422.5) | 1.86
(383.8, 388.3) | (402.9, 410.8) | 1.68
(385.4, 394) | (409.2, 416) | 1.68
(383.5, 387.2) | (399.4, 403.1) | 1.79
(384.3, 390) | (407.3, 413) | 1.67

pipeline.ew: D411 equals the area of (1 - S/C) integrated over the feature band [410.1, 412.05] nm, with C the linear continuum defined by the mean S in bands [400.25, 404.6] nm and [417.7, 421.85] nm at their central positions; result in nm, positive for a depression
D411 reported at 0.20 nm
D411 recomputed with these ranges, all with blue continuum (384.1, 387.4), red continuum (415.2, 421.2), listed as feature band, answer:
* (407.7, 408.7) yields -0.103 nm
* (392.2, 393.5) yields 0.407 nm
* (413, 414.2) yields -0.058 nm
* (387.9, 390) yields 0.189 nm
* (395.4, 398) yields 0.572 nm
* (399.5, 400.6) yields -0.182 nm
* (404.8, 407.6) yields -0.201 nm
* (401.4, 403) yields -0.389 nm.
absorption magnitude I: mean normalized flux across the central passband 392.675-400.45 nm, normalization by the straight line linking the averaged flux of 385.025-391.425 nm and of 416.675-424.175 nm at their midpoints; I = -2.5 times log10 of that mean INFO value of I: 0.14 mag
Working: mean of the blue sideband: 4.01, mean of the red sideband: 6.26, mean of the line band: 4.07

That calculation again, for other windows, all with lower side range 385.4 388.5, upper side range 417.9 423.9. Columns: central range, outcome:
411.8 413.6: -0.06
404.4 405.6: -0.13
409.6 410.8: 0.14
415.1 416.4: -0.01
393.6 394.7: 0.35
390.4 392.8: -0.04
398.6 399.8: -0.15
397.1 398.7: 0.09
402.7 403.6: -0.13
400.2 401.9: -0.21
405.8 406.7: -0.03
